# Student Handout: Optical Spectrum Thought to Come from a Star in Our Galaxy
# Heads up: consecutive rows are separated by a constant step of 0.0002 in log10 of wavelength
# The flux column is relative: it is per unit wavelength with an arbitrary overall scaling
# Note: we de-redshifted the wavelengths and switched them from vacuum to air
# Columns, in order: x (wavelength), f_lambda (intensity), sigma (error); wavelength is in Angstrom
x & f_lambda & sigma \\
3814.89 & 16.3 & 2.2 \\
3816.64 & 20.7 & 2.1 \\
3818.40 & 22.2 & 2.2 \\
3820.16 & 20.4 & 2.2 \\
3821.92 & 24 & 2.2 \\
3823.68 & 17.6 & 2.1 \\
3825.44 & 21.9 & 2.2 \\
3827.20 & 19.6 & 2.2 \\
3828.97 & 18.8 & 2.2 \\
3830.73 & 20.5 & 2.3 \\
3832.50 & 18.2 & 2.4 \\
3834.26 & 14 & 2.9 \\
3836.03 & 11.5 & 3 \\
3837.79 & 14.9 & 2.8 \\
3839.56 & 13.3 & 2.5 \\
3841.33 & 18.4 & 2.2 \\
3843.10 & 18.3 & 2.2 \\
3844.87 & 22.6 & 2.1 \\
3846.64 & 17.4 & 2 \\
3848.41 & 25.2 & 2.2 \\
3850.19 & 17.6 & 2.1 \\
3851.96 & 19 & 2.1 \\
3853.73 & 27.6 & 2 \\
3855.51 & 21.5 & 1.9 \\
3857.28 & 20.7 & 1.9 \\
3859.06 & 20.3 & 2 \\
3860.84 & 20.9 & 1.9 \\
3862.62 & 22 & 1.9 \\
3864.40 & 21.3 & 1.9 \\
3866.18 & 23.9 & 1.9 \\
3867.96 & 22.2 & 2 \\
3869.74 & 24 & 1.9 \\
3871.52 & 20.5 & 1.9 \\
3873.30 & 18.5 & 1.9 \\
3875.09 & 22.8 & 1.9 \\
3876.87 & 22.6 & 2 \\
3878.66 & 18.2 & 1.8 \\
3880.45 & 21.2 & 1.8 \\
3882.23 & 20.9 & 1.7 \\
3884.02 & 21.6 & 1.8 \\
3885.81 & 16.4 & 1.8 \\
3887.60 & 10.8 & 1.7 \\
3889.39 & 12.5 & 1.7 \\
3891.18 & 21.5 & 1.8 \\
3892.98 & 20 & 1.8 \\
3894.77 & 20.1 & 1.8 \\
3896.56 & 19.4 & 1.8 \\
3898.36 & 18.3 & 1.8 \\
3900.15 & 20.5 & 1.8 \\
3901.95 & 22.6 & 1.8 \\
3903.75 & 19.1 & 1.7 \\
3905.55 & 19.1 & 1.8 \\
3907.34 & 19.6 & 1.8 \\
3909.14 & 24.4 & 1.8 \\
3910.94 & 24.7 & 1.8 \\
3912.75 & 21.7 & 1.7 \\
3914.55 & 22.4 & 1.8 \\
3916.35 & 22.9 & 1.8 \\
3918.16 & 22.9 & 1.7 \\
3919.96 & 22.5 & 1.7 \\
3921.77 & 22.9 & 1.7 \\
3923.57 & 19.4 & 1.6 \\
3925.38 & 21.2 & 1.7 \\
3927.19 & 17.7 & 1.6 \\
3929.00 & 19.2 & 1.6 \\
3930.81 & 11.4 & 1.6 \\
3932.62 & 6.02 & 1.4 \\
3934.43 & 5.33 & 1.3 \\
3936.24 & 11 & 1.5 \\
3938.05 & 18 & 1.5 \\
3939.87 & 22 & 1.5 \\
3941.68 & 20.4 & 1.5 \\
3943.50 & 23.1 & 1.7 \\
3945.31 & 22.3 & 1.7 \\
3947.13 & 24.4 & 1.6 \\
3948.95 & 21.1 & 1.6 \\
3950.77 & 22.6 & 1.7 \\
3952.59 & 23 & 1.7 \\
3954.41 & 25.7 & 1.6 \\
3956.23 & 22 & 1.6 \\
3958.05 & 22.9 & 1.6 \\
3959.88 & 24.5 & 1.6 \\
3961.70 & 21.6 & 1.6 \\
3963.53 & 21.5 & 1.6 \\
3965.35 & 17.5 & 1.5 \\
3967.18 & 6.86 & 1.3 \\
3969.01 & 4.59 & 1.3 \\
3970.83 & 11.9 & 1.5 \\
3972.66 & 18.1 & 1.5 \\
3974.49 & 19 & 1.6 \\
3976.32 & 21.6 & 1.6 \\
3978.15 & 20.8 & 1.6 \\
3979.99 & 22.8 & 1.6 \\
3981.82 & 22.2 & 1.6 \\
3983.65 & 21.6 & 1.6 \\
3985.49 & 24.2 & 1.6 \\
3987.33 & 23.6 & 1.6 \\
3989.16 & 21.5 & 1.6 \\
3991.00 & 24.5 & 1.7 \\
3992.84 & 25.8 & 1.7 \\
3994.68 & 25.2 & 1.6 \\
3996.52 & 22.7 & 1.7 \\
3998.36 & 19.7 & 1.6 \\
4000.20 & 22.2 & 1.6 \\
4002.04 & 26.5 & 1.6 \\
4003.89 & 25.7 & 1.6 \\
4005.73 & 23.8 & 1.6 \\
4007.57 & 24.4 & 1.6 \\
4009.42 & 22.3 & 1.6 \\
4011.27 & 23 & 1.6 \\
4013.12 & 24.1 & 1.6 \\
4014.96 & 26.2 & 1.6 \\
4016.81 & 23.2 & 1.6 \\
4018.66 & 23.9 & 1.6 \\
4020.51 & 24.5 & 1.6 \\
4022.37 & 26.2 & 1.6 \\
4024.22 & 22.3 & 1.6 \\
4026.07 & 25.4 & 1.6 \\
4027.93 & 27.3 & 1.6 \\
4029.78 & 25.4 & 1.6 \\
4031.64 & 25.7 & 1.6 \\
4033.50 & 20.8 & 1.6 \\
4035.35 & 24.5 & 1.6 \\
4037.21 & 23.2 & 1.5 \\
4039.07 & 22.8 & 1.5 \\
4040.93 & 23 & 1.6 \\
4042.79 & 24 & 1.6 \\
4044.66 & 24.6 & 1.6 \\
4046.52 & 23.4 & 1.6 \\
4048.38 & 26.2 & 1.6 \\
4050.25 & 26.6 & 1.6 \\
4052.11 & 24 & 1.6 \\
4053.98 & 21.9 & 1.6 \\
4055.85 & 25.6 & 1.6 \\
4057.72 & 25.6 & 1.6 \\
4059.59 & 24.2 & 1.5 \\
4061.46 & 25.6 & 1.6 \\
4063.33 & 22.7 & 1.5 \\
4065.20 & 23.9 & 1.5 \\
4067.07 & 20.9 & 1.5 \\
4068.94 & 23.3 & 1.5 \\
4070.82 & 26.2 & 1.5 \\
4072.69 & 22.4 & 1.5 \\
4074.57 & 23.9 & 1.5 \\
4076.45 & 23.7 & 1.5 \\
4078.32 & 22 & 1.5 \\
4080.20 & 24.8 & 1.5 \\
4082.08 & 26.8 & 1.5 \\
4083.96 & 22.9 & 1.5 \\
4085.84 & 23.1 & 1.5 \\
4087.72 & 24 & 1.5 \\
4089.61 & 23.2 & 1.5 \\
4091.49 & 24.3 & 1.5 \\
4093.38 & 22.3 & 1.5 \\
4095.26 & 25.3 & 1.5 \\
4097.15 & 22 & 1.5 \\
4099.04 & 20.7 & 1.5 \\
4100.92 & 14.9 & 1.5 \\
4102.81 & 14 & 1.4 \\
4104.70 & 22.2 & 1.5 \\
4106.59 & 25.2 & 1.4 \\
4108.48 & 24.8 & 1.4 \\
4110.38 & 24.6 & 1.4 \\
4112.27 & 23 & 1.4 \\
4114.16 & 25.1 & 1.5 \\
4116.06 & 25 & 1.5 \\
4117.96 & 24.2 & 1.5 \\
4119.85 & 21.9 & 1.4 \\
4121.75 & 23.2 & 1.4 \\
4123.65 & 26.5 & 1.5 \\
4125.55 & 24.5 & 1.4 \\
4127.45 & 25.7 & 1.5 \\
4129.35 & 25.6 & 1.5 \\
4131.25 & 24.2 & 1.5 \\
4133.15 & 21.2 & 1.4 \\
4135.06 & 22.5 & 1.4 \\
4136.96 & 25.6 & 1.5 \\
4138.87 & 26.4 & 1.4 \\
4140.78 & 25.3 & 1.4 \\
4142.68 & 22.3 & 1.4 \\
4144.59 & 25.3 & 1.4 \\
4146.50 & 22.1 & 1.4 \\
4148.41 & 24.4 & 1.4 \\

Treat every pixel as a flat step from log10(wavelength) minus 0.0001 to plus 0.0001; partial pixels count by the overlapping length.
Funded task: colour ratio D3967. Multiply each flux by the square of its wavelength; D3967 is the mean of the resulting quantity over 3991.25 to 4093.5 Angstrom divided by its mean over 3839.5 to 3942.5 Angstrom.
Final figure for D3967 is 1.32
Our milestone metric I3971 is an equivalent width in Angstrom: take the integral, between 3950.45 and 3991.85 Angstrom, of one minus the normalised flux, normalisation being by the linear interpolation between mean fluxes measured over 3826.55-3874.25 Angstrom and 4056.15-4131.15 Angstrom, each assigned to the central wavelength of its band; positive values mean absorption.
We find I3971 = 2.75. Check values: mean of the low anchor 19.7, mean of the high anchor 23.5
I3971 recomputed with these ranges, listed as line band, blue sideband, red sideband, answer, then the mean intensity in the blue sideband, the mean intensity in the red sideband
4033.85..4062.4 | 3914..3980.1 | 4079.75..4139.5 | -3.4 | 18.9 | 23.4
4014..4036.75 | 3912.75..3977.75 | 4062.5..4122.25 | -3.7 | 18.9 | 23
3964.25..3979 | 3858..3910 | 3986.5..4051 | 5.0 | 20.2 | 24.1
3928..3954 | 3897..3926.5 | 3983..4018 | 5.0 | 21.4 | 23.7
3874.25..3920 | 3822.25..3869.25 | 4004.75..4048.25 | 1.4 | 19.7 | 24.1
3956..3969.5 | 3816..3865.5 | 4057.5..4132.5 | 2.3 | 19.7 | 23.4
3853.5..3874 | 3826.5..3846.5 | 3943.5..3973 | -4.7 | 17.3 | 19.5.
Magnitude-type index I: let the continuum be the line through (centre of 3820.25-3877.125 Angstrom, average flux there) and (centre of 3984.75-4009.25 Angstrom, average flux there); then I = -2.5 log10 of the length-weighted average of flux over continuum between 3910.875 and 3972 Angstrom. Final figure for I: 0.18 mag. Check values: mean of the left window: 20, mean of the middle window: 18.9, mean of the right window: 23.8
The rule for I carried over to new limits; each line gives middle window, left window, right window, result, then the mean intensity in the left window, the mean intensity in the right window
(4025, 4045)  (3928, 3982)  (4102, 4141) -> -0.15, 18.4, 23.8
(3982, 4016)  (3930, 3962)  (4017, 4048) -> -0.07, 19.3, 24.2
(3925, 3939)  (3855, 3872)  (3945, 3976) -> 0.43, 21.8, 19.4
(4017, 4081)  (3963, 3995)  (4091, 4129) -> -0.13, 19.5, 23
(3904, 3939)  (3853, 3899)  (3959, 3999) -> 0.09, 20.4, 20.1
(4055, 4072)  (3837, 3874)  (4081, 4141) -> -0.06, 20.5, 23.4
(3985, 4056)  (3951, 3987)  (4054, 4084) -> -0.10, 19.7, 24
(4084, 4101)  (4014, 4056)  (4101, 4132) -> 0.05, 24.4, 23.5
